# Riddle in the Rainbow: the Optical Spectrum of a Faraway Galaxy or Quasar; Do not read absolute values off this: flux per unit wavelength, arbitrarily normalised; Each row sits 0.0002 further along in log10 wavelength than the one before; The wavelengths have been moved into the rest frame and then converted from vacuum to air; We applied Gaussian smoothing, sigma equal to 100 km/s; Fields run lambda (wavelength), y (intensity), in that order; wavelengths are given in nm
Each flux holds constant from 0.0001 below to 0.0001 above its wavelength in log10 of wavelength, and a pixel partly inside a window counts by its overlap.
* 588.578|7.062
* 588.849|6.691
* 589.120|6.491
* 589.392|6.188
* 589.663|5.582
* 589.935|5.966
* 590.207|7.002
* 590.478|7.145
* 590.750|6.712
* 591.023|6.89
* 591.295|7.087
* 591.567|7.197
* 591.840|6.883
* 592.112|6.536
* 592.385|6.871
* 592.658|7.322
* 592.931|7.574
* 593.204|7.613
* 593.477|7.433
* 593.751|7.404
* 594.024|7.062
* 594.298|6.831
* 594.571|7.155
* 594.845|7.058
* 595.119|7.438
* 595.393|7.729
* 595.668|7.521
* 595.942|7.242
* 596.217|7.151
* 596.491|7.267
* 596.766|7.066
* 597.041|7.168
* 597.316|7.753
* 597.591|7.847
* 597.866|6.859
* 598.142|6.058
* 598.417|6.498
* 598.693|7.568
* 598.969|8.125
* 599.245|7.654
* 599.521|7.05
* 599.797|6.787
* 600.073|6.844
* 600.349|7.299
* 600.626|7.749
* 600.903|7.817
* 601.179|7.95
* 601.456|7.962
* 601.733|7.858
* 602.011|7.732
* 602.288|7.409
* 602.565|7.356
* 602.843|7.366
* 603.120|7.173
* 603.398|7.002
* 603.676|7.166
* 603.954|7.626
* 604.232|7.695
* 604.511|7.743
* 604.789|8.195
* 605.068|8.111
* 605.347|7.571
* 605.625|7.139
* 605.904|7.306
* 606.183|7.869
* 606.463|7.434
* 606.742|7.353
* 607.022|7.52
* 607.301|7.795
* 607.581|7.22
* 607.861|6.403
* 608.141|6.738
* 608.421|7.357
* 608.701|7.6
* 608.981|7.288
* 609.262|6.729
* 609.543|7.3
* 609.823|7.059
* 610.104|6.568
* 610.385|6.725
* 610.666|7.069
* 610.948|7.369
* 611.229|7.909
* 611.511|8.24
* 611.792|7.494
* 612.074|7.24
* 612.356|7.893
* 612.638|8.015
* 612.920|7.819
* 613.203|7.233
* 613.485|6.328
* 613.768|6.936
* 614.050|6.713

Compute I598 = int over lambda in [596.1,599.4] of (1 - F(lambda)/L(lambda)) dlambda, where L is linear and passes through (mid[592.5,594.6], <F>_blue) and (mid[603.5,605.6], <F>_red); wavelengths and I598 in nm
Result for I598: 0.09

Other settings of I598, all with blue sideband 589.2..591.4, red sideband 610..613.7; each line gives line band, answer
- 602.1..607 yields -0.28 nm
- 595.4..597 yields -0.12 nm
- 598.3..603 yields -0.35 nm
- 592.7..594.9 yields -0.19 nm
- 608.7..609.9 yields 0.02 nm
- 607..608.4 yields 0.02 nm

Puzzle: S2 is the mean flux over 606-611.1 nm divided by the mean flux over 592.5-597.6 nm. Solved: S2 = 0.98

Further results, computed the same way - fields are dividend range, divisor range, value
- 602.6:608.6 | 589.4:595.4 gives 1.06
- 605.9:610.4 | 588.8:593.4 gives 1.06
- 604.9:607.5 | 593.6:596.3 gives 1.04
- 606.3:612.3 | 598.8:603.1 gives 0.97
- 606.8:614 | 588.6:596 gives 1.04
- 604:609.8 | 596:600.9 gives 1.02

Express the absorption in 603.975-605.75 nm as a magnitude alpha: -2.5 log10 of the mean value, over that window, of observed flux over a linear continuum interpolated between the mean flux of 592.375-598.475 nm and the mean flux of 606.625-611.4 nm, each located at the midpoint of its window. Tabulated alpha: -0.08 mag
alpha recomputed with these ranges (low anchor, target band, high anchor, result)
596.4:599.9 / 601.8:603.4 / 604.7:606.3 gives 0.02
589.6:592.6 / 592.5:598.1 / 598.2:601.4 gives -0.04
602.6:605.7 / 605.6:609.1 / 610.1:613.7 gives 0.02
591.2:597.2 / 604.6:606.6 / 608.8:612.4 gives -0.06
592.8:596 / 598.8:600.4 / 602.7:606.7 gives 0.02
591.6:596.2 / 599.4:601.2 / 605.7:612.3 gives -0.01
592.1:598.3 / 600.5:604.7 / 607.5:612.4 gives -0.05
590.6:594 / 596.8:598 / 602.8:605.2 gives -0.01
